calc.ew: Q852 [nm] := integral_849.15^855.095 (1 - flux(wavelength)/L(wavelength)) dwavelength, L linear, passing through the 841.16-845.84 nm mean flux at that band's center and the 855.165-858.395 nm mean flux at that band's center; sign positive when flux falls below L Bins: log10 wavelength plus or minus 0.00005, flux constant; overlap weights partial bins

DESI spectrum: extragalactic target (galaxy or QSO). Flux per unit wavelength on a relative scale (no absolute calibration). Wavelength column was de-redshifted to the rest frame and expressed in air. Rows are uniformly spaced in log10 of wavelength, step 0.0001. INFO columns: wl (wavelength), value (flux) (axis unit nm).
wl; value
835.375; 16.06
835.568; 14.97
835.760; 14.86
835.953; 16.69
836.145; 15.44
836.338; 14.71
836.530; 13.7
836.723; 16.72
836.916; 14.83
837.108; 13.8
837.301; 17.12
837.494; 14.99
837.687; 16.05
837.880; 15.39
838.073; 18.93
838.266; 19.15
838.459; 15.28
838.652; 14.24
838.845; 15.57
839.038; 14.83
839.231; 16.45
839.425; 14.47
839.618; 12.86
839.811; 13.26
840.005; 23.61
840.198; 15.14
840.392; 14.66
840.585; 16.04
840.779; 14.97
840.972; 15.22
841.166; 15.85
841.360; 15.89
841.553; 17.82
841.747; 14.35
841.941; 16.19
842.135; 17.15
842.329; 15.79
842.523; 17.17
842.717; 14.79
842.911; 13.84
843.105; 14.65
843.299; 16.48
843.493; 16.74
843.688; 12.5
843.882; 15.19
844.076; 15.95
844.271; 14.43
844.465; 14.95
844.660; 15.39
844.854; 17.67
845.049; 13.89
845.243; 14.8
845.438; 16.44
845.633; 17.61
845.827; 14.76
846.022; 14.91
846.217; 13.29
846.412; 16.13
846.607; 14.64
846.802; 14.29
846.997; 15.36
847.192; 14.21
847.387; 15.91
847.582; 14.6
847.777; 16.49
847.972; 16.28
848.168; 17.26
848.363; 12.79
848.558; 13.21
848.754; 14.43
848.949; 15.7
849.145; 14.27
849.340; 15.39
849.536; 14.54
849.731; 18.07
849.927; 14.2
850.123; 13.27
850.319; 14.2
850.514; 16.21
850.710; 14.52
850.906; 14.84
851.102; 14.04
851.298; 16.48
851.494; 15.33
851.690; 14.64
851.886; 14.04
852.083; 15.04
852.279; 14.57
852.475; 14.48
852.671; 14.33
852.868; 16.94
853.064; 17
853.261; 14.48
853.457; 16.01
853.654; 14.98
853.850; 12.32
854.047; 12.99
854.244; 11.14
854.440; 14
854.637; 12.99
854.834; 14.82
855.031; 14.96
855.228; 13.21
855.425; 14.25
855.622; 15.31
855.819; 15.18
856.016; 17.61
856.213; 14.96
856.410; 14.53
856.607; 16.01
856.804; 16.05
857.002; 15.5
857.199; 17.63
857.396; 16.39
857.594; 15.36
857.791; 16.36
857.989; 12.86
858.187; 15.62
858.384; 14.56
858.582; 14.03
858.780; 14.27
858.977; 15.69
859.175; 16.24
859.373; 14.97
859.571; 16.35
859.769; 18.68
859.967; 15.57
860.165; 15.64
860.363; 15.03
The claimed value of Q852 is 0.31 nm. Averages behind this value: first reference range 15.6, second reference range 15.4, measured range 14.7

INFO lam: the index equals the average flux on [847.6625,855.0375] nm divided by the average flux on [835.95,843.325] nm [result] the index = 0.94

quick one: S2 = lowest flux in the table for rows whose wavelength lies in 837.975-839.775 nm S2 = 12.86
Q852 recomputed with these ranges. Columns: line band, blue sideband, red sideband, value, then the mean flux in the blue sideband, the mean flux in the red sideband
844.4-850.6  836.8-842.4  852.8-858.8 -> 0.10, 15.9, 14.9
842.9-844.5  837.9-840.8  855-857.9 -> 0.08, 16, 15.6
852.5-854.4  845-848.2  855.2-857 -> 0.11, 15.3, 15.3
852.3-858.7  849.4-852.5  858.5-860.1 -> 0.20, 14.9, 15.7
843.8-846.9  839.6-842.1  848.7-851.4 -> 0.05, 16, 15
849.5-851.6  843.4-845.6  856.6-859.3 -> 0.04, 15.3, 15.4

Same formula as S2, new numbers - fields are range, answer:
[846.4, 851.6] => 12.79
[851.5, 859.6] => 11.14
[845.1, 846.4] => 13.29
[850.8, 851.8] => 14.04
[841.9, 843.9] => 12.5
